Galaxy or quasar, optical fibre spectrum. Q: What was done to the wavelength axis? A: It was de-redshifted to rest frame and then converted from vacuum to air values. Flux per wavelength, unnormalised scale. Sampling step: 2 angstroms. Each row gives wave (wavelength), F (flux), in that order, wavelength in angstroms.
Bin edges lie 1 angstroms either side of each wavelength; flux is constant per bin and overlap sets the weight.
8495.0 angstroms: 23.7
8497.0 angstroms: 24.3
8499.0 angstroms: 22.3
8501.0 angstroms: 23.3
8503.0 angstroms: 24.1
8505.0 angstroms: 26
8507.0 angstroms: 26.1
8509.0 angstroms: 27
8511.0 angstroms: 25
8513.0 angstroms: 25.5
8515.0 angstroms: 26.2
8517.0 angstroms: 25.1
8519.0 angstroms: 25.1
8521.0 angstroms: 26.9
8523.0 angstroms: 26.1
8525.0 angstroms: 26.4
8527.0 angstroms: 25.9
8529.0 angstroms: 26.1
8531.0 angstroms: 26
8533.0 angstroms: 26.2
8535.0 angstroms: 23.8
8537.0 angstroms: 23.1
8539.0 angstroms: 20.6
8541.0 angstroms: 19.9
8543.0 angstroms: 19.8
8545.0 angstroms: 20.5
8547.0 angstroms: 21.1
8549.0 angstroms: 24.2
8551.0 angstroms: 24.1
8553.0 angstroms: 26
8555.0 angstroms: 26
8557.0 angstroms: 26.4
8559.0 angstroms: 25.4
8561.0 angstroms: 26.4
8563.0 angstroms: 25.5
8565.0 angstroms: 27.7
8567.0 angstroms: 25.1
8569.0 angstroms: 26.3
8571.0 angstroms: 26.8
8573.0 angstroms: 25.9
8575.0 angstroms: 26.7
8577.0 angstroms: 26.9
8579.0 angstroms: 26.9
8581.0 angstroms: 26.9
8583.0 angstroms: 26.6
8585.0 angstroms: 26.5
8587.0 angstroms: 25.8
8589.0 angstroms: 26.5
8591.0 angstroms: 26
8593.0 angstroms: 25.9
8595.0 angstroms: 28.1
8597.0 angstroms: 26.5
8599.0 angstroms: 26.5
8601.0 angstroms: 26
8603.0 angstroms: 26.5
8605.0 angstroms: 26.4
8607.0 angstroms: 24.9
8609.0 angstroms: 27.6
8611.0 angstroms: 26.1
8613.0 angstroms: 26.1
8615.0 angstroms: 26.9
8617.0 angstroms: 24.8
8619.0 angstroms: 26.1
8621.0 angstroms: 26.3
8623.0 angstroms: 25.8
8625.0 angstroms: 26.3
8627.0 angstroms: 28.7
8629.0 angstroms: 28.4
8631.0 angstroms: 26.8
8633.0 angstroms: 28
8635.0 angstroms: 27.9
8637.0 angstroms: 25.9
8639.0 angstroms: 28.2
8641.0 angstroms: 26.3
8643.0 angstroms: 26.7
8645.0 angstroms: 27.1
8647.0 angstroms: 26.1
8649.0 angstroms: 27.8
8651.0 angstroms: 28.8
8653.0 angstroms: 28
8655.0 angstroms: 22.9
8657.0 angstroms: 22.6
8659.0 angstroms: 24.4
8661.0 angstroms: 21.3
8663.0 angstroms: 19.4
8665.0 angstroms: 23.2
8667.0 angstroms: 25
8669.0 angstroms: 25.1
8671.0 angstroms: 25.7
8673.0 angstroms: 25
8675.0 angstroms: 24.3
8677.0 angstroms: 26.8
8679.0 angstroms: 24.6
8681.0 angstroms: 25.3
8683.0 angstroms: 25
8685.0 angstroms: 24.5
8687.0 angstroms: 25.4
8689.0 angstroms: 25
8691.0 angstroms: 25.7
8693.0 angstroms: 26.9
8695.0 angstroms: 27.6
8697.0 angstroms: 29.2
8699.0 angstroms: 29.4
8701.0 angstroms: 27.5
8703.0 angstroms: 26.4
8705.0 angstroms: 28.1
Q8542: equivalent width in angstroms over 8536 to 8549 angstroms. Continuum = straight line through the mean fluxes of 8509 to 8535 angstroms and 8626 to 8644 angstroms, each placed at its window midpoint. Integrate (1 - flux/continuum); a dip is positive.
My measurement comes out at 2.51 angstroms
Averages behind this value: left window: 25.8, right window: 27.4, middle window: 21.1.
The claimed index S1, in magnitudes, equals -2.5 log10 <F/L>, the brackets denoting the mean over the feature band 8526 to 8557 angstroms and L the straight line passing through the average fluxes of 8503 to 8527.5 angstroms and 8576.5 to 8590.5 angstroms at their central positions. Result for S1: 0.11 mag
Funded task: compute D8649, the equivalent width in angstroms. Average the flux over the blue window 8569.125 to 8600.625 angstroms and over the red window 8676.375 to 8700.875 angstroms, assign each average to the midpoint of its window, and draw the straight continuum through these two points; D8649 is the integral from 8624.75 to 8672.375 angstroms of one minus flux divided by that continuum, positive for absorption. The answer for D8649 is 1.02 angstroms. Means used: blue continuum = 26.5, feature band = 25.8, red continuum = 26.3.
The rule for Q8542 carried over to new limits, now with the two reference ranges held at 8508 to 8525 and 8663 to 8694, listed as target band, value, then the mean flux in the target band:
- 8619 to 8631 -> -0.8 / 27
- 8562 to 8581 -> -0.6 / 26.4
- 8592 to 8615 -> -0.9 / 26.4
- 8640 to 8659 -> -0.8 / 26.2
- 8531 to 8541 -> 1.0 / 23.3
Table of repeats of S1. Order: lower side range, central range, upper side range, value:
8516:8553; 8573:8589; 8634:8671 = -0.09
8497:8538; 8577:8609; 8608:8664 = -0.03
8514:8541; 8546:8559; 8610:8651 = 0.03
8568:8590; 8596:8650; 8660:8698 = -0.03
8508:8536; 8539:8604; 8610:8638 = 0.04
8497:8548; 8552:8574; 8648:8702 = -0.07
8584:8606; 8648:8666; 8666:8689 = 0.05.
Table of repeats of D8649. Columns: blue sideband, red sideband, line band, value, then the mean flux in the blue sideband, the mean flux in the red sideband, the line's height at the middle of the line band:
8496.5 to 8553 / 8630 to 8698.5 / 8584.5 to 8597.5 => -0.77 angstroms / 24.3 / 25.7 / 25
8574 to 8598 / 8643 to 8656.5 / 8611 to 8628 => 0.16 angstroms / 26.6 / 26.6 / 26.6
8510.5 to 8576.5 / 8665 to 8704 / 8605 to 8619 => -0.37 angstroms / 24.9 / 25.9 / 25.4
